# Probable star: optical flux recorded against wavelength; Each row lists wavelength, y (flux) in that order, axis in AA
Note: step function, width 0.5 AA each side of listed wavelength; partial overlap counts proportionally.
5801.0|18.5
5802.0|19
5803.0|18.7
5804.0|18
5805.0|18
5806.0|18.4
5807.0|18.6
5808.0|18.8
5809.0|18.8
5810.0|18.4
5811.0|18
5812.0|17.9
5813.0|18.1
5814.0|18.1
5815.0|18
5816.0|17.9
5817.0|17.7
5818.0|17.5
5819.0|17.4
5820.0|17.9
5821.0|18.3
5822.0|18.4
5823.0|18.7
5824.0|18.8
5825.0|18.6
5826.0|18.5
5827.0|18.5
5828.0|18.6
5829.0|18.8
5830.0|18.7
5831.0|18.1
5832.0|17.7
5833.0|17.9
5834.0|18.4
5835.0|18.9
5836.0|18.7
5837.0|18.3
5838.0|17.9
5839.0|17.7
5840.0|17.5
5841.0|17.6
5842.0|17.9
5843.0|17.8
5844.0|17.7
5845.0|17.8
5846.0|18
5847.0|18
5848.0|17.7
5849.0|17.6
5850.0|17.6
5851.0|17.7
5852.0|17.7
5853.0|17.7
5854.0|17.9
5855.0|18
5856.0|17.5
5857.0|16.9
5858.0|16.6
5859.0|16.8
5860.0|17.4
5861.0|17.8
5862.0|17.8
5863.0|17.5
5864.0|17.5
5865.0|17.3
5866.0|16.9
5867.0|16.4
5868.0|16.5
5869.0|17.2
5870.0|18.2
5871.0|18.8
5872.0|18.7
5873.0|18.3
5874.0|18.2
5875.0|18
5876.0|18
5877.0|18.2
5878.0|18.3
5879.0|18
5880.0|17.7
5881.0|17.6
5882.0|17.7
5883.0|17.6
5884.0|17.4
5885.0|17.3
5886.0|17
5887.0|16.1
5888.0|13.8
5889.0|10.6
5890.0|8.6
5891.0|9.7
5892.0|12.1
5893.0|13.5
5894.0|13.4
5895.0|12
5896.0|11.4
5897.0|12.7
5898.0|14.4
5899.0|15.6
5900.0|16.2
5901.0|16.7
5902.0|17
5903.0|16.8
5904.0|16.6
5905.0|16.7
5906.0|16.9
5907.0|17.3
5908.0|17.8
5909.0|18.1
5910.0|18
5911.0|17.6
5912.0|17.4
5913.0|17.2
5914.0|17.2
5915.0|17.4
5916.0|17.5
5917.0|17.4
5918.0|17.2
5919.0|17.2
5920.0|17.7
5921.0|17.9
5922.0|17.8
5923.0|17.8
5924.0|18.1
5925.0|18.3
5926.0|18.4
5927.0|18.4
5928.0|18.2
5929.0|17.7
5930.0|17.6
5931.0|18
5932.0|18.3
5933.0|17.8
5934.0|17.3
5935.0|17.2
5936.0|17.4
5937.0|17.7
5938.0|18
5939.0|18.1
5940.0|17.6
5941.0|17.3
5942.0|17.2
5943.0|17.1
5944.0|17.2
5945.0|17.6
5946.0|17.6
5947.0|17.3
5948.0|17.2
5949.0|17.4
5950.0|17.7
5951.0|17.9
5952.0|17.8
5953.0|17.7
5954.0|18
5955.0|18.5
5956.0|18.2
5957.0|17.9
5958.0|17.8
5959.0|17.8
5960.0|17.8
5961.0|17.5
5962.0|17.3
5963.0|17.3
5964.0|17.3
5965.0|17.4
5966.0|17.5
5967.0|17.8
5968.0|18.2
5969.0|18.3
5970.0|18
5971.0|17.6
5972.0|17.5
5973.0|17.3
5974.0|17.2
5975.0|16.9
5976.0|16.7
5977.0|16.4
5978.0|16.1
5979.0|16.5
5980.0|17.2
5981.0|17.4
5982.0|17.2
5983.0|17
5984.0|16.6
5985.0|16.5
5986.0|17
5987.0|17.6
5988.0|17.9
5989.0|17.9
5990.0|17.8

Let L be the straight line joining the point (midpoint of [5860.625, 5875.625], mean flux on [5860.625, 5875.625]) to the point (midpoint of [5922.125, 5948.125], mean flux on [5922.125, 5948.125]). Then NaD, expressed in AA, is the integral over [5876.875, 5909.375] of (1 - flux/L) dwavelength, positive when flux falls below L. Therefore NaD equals 4.1 AA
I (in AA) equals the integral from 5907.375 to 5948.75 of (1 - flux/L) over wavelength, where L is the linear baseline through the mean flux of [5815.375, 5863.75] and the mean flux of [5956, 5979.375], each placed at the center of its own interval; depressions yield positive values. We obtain -0.2 AA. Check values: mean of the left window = 17.9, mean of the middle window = 17.7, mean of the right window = 17.4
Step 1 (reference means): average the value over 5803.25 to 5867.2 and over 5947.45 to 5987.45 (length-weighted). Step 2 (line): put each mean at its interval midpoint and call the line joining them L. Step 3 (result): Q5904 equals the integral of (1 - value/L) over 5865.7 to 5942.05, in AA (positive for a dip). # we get 4.0 AA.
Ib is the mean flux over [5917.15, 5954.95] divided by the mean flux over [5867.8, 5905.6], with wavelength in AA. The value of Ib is 1.1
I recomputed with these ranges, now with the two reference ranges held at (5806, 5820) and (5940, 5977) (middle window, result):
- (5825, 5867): 0.4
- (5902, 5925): 0.4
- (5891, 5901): 2.4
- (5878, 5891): 1.6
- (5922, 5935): -0.2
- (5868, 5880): -0.1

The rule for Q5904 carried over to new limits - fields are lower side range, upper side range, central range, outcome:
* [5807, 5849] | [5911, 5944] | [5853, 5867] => 0.5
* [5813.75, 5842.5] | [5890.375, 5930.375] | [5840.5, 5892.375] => 1.1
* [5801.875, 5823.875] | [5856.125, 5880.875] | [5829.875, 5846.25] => -0.1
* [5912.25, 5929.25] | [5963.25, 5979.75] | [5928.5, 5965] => -0.3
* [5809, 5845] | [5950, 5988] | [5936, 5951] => 0.0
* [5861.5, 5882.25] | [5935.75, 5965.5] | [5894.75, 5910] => 1.6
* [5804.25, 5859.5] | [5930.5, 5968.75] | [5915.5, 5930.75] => -0.1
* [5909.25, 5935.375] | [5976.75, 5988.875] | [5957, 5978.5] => -0.3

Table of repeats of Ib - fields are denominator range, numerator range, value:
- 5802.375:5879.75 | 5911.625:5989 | 0.98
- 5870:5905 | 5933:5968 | 1.12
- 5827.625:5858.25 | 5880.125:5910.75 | 0.85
